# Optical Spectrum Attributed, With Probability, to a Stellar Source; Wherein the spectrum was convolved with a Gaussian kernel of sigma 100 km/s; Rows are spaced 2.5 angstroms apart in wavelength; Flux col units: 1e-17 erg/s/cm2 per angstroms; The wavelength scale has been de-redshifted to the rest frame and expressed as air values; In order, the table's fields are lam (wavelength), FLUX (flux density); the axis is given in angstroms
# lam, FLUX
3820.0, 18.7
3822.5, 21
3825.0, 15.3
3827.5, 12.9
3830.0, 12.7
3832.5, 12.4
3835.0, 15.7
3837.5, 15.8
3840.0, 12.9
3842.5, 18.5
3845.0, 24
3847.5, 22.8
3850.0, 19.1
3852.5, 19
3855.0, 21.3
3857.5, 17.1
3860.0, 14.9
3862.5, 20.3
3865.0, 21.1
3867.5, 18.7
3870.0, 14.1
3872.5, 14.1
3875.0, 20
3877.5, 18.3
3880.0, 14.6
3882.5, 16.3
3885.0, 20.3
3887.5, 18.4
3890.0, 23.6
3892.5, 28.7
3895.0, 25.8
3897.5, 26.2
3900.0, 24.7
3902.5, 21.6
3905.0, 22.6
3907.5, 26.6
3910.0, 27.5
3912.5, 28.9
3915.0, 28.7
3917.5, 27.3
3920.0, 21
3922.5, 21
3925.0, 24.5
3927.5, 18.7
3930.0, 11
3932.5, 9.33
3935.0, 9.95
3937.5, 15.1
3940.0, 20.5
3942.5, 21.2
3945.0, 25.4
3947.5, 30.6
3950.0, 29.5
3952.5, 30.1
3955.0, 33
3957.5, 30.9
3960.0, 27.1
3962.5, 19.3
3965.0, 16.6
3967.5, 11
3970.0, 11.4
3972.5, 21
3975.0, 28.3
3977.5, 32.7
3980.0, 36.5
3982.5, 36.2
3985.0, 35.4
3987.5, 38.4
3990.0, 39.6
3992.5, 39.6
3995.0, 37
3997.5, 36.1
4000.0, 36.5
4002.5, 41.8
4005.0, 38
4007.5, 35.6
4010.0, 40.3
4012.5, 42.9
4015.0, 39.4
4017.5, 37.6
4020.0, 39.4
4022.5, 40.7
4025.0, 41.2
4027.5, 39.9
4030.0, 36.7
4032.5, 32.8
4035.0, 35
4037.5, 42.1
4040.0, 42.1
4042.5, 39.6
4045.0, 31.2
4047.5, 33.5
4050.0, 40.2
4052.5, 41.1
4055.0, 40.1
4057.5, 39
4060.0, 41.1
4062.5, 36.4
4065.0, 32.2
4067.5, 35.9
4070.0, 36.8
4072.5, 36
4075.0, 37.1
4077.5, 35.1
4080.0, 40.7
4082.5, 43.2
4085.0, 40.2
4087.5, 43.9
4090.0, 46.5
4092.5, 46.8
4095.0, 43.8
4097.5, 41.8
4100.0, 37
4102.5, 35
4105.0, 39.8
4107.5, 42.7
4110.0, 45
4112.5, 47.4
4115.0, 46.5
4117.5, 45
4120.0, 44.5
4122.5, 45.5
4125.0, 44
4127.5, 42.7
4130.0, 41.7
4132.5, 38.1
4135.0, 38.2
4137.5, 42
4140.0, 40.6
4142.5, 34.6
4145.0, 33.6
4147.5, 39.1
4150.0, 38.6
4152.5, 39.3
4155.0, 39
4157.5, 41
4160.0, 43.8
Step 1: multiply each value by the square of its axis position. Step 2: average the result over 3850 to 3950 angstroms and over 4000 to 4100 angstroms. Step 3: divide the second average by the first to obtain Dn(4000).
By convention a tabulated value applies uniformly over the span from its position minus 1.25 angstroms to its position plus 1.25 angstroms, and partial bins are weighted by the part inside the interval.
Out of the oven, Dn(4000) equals 2.0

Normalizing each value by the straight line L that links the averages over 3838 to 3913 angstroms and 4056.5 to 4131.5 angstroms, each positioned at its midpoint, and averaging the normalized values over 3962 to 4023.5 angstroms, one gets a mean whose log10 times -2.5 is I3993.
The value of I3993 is -0.05 mag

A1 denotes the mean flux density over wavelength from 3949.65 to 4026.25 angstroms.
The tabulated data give 33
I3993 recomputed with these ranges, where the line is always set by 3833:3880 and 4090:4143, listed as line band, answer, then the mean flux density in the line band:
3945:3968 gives 0.057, 25.8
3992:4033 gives -0.187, 38.6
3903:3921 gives -0.123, 26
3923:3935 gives 0.498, 15.6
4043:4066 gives -0.026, 37.3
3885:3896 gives -0.118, 23.7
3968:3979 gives 0.262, 22.8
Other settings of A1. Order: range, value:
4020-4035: 38.1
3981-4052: 38.2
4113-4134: 43.6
